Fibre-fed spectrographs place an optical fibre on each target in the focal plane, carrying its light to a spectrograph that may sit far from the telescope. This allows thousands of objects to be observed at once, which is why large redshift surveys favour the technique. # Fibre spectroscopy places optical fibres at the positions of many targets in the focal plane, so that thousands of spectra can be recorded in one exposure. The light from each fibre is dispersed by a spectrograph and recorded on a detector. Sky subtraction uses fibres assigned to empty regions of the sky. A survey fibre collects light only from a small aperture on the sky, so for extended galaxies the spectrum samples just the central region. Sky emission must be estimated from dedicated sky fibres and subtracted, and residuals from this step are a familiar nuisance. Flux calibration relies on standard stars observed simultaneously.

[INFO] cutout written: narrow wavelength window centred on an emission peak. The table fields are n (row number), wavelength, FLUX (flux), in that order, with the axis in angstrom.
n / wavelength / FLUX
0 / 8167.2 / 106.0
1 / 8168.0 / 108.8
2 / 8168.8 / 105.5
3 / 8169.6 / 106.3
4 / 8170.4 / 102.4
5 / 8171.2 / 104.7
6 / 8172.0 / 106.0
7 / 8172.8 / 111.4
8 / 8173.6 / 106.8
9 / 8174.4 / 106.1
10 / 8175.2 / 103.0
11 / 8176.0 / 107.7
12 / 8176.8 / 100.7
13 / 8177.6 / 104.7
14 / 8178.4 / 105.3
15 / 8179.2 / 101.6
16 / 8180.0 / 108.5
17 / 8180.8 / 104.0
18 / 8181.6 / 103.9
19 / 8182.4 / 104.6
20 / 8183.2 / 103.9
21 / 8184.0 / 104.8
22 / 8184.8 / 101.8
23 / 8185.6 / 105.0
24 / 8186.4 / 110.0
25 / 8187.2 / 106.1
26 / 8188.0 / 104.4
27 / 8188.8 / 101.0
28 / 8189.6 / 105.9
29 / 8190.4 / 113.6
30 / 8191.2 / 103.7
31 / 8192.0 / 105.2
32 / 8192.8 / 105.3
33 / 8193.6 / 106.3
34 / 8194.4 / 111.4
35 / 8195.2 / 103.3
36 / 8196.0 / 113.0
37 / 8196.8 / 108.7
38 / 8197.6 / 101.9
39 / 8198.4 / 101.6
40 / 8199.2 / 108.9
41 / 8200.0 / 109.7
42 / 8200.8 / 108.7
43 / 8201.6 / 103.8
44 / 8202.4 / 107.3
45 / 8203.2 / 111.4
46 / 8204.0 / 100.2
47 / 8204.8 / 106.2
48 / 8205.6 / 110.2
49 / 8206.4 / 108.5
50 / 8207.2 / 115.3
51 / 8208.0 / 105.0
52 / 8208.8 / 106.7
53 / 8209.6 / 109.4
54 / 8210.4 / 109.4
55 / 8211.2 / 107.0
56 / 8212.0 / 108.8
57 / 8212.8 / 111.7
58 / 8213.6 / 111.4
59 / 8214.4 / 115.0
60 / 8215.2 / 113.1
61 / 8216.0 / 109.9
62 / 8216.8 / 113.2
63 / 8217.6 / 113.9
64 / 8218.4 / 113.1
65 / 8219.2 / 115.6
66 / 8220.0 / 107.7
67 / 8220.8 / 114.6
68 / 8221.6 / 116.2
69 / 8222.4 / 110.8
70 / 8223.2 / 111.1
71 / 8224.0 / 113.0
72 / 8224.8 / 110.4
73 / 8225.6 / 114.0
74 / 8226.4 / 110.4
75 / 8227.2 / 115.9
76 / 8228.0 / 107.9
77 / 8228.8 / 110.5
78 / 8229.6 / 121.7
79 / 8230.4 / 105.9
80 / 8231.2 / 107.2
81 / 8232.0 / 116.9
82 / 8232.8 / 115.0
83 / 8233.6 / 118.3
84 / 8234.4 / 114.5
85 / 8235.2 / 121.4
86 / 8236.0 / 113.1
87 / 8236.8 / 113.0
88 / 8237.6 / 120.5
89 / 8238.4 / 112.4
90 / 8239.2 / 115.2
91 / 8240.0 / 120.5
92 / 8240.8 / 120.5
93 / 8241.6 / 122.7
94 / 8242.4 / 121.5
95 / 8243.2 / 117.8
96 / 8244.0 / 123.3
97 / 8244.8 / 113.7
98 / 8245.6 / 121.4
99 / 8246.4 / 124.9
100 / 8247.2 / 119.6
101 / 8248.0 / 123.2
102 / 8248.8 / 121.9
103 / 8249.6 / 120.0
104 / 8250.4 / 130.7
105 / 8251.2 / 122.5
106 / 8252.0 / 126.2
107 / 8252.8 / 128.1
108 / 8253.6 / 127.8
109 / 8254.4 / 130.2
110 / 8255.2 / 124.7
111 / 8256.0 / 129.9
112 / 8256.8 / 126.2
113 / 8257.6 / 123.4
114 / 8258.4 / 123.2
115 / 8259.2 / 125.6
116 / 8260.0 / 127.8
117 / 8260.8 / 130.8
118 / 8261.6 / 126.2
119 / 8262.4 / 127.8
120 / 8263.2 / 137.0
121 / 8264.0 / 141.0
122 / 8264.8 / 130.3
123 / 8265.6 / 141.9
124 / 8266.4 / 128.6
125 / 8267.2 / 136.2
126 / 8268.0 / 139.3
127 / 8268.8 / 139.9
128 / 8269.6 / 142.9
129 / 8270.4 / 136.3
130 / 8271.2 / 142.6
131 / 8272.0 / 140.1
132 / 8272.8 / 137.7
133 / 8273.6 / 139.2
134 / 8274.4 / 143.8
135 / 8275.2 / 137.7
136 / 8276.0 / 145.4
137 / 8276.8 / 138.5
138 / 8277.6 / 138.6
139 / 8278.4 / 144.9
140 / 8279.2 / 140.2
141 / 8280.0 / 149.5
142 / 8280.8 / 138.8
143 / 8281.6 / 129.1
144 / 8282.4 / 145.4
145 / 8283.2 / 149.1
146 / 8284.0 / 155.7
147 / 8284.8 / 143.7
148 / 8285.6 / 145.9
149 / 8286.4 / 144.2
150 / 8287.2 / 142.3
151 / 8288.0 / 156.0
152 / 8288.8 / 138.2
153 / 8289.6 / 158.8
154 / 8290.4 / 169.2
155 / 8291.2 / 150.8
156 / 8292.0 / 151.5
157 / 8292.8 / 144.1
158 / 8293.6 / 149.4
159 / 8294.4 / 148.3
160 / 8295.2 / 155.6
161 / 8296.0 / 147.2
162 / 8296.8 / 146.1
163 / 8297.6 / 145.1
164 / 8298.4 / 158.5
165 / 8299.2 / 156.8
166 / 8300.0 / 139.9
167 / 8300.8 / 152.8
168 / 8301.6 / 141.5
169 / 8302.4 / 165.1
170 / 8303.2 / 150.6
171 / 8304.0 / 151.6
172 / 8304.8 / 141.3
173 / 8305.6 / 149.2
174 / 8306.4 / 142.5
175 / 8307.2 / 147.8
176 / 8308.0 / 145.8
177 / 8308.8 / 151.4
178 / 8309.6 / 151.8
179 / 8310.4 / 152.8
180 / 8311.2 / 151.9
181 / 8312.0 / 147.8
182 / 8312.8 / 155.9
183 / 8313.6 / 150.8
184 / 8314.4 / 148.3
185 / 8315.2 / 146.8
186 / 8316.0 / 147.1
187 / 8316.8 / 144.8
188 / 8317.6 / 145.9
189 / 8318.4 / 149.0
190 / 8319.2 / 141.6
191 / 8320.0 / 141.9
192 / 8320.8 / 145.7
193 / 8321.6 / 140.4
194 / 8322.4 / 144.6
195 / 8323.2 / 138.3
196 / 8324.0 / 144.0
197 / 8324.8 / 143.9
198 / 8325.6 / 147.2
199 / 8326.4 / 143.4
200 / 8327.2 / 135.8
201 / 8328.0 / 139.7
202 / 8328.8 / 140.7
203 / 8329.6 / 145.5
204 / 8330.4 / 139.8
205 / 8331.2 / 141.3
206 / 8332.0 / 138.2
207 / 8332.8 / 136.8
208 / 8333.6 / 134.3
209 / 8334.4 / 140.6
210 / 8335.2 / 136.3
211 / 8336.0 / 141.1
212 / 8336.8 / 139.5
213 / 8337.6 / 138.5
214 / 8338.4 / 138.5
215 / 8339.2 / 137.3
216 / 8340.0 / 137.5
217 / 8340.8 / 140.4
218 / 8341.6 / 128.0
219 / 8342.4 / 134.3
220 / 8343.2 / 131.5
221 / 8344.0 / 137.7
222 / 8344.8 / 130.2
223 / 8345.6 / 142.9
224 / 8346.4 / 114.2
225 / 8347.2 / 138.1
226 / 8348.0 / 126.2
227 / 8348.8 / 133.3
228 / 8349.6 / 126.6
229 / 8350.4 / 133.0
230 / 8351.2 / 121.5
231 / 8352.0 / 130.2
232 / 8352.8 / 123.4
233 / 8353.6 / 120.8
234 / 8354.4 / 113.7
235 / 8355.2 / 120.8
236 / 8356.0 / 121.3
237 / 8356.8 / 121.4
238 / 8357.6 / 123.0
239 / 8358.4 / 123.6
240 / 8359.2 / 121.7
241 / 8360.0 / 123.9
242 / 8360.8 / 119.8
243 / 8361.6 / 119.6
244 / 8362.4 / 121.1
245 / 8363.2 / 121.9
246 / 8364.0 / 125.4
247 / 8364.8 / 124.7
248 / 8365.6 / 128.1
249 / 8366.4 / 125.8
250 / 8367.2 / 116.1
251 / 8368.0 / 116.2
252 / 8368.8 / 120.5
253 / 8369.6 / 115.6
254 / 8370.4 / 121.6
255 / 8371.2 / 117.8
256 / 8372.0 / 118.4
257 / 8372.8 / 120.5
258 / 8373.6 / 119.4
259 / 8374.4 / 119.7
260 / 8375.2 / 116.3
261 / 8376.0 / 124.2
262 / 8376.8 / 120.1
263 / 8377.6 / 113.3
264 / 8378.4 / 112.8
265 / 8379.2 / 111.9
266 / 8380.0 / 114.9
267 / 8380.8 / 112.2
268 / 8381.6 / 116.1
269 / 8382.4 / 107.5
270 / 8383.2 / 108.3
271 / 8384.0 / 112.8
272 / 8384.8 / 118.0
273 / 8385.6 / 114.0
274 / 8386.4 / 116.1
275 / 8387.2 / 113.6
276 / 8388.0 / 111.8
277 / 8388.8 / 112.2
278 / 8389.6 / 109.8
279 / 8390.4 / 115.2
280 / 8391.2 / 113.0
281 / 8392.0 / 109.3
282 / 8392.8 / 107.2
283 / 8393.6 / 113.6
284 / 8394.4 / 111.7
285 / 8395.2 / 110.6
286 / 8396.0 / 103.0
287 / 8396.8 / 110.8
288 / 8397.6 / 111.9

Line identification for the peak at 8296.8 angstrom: Mg II 2798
